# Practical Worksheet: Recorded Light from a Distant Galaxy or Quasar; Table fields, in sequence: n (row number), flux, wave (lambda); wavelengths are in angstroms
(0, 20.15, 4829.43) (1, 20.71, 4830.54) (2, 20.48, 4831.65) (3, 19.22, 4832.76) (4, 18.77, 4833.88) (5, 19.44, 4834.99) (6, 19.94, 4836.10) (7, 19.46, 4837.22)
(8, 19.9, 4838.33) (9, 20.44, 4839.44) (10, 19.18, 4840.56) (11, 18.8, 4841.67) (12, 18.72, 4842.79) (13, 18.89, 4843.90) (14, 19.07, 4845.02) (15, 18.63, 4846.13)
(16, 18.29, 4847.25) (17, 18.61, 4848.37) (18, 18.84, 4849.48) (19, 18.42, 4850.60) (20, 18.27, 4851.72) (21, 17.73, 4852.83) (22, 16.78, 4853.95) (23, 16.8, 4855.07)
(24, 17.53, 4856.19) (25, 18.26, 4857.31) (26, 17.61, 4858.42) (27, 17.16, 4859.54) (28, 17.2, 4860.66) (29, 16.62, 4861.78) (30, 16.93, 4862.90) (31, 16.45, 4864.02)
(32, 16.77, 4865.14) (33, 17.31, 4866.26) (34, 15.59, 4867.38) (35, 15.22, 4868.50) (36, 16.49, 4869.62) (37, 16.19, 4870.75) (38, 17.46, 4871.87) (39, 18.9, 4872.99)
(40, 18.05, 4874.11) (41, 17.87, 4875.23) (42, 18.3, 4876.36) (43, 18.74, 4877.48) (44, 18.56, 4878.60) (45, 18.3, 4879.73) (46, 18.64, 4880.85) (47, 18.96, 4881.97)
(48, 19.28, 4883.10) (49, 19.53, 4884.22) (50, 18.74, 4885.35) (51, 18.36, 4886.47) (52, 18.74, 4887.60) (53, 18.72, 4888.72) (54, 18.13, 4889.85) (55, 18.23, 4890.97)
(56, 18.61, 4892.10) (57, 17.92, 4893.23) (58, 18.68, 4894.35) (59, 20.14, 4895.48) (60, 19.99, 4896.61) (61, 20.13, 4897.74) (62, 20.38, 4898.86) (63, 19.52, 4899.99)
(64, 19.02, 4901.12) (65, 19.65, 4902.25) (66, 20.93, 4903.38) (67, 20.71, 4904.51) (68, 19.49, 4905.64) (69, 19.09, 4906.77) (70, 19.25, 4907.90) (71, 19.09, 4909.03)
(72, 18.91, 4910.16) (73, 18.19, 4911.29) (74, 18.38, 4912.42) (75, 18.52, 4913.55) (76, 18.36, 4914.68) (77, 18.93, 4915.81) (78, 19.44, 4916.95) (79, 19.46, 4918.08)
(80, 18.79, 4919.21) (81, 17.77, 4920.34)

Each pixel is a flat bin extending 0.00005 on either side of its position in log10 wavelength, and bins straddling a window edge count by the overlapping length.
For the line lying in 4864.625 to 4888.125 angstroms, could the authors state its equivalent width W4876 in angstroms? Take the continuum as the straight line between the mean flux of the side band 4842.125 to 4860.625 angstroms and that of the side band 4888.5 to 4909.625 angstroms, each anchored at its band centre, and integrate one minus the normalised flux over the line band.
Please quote 1.1 angstroms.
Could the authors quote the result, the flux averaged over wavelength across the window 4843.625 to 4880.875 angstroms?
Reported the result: 17.6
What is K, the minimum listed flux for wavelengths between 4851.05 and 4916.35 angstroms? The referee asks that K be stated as 15.22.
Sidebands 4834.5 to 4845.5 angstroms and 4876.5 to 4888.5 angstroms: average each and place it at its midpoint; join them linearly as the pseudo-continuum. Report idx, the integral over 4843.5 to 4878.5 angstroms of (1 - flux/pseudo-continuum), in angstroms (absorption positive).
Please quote 2.8 angstroms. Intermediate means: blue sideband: 19.4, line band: 17.6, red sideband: 18.8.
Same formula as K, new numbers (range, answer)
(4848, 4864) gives 16.62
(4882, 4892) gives 18.13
